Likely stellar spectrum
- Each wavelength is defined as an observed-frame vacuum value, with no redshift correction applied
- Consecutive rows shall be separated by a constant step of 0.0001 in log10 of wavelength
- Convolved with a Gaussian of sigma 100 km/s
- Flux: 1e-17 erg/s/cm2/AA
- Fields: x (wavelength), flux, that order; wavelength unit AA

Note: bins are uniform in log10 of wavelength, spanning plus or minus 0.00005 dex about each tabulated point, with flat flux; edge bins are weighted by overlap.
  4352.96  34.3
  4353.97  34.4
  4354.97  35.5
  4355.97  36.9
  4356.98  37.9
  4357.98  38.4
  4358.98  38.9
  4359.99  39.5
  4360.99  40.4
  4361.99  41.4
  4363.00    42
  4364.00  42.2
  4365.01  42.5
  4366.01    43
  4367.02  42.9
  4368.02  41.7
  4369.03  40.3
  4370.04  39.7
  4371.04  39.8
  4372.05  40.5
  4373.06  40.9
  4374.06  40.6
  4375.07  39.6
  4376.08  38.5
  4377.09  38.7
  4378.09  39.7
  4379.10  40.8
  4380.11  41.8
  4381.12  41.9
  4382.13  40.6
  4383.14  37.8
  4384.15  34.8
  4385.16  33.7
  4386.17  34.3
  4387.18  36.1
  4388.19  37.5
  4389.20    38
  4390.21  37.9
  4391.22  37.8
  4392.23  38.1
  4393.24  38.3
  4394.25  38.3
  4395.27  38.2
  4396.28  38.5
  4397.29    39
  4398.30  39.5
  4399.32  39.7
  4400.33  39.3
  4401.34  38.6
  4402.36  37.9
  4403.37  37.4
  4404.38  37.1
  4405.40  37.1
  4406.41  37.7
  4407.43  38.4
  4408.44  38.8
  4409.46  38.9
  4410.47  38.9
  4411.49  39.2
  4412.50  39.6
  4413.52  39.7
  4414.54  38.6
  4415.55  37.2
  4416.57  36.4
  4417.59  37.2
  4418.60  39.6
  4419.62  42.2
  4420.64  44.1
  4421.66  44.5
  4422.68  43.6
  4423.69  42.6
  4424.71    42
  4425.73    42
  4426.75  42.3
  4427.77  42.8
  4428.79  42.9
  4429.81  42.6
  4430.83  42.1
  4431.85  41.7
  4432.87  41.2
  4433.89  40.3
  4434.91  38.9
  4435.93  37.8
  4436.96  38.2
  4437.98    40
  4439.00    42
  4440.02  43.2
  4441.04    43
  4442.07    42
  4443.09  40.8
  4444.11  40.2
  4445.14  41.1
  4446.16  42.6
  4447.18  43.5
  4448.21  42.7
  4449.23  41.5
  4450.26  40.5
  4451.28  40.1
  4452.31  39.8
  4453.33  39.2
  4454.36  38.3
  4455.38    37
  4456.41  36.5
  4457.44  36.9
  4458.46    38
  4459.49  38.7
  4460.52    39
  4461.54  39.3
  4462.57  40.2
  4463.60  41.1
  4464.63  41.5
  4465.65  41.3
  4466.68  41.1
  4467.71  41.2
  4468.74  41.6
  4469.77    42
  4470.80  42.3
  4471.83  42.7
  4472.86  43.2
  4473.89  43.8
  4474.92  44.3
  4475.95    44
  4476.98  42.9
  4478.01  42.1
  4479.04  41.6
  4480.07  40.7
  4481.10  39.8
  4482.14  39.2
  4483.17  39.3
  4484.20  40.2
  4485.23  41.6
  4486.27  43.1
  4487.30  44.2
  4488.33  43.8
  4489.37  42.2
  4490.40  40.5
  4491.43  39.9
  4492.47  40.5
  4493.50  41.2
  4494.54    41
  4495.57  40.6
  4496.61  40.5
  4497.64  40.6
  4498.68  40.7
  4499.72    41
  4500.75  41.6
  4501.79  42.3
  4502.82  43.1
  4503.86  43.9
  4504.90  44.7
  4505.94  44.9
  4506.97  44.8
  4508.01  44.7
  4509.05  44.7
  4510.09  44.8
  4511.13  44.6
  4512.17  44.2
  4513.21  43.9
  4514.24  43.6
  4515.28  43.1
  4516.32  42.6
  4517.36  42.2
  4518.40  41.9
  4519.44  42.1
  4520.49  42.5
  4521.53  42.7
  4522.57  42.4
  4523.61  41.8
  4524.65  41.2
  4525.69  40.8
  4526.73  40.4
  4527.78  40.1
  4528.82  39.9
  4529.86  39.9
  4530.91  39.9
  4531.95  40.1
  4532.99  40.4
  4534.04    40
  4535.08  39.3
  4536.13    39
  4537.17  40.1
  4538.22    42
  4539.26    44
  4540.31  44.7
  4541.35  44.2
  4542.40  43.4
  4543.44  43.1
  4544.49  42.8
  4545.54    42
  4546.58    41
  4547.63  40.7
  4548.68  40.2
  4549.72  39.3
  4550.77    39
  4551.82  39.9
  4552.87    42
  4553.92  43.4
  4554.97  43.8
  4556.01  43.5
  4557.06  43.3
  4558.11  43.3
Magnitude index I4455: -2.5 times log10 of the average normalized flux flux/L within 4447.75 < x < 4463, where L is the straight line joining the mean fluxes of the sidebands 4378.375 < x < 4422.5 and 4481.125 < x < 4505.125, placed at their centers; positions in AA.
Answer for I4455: 0.03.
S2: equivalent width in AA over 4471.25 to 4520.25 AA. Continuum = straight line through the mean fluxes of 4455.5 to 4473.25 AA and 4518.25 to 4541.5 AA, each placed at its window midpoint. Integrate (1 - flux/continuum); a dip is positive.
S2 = -2.01 AA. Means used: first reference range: 40.3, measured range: 42.4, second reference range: 41.2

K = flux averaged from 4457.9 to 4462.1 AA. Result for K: 38.8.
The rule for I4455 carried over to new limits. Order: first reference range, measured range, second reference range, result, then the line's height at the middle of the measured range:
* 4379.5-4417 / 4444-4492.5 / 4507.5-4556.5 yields -0.02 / 40.2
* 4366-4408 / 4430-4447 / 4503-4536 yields -0.02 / 40.2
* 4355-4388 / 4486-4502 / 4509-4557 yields 0.00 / 41.3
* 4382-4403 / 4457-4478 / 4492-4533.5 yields -0.02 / 40.5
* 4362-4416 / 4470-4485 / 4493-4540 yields -0.02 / 41.1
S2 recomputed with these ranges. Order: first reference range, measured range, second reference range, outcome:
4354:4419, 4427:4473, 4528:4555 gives -1.0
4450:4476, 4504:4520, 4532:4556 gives -1.0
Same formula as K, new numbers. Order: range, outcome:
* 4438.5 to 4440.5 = 42.6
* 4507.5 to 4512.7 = 44.5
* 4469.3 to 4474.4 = 42.8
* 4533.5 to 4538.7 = 40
